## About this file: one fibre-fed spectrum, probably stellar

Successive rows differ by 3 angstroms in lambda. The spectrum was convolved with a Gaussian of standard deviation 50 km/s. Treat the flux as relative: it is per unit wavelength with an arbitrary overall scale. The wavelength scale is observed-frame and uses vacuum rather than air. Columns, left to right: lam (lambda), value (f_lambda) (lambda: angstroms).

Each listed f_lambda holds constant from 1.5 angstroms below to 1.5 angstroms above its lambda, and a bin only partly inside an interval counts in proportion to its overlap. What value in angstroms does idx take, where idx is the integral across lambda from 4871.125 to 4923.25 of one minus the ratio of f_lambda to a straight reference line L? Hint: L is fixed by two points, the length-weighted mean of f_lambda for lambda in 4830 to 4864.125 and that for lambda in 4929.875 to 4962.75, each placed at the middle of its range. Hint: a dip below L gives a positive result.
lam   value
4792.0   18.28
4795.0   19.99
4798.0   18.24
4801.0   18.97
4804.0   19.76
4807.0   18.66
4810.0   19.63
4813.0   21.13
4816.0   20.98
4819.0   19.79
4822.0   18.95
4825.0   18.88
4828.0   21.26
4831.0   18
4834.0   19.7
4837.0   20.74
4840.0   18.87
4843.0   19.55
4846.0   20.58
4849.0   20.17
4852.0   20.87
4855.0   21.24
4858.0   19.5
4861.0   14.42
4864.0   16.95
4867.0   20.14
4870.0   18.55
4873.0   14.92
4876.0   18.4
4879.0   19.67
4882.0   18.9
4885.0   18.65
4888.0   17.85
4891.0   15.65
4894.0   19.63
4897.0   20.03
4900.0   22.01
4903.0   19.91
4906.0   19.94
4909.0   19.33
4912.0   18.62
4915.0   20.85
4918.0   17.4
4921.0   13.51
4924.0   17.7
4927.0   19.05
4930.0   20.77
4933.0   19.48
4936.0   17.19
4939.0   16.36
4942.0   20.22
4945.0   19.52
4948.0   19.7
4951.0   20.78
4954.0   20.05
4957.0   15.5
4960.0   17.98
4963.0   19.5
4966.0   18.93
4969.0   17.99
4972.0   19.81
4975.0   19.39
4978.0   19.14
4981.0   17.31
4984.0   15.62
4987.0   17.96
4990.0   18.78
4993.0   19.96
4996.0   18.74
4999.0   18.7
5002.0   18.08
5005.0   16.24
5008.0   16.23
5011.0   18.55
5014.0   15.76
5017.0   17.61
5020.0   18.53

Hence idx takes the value 1.5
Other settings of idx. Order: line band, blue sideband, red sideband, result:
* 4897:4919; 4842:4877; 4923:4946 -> -1.2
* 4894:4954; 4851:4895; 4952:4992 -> -2.5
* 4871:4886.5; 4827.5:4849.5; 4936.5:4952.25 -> 1.1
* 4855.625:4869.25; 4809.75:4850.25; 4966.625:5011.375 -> 1.1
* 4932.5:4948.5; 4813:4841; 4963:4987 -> 0.0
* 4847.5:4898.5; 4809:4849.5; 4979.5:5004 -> 2.2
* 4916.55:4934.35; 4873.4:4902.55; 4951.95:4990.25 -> 0.6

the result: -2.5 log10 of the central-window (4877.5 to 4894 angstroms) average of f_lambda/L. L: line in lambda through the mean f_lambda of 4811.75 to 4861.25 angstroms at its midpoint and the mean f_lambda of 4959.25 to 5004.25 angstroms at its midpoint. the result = 0.06 mag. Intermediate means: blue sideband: 19.8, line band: 18.3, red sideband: 18.5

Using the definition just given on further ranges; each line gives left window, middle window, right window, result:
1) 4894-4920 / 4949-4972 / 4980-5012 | -0.01 mag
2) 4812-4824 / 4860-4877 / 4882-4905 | 0.13 mag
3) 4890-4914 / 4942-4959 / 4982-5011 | -0.03 mag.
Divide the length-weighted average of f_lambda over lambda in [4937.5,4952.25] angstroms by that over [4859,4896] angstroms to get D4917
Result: 1.1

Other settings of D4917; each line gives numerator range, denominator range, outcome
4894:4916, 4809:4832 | 1.01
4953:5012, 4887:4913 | 0.95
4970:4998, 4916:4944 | 1.03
